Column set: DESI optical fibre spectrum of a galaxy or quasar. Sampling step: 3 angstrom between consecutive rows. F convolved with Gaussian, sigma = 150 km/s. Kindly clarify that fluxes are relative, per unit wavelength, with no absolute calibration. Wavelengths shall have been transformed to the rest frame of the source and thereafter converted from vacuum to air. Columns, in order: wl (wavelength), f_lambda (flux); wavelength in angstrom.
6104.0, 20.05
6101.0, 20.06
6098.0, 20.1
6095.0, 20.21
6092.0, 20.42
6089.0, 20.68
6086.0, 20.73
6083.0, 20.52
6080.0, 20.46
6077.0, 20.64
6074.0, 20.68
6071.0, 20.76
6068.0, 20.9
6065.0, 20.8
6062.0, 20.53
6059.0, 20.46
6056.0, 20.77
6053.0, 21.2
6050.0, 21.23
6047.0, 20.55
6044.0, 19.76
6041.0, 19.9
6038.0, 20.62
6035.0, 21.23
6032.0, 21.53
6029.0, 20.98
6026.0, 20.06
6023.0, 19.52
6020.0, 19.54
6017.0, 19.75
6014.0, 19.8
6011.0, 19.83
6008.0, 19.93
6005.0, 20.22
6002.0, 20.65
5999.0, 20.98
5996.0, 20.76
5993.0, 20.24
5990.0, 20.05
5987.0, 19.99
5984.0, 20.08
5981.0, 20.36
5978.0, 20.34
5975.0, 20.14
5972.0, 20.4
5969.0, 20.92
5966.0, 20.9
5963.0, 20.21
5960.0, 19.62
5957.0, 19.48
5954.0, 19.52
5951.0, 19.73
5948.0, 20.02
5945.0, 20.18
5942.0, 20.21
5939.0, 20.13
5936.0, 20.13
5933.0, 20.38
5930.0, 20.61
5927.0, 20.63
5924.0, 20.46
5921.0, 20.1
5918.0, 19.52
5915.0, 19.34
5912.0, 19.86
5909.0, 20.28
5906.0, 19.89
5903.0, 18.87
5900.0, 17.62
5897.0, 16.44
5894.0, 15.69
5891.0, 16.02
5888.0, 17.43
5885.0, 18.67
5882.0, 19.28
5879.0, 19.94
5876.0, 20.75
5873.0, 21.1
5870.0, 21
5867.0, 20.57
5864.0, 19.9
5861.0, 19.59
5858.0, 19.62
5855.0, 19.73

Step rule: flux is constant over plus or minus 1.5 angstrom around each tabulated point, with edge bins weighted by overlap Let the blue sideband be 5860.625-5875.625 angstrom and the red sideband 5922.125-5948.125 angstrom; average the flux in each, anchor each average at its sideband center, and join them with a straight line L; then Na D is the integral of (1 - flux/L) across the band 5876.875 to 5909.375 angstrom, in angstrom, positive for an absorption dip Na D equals 3.61 angstrom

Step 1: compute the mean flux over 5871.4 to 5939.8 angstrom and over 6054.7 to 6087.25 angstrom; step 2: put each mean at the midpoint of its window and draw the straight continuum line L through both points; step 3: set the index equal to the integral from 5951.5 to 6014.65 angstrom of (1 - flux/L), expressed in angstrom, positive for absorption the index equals -0.9 angstrom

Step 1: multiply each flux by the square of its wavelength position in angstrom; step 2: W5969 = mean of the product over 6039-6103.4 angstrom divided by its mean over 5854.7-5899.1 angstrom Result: 1.15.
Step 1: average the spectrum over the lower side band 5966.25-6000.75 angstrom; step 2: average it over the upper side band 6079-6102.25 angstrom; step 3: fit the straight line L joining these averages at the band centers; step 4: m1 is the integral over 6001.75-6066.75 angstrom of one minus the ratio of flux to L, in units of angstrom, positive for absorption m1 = 0.01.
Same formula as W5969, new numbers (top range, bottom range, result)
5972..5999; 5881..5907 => 1.18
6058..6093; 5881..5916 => 1.20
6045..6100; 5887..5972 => 1.11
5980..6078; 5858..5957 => 1.09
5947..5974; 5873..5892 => 1.09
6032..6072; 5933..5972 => 1.06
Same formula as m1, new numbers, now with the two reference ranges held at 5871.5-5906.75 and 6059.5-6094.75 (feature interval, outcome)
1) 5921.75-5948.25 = -1.9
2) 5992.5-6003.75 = -0.6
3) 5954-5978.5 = -1.1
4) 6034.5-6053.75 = -0.3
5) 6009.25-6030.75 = 0.0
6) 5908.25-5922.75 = -0.8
